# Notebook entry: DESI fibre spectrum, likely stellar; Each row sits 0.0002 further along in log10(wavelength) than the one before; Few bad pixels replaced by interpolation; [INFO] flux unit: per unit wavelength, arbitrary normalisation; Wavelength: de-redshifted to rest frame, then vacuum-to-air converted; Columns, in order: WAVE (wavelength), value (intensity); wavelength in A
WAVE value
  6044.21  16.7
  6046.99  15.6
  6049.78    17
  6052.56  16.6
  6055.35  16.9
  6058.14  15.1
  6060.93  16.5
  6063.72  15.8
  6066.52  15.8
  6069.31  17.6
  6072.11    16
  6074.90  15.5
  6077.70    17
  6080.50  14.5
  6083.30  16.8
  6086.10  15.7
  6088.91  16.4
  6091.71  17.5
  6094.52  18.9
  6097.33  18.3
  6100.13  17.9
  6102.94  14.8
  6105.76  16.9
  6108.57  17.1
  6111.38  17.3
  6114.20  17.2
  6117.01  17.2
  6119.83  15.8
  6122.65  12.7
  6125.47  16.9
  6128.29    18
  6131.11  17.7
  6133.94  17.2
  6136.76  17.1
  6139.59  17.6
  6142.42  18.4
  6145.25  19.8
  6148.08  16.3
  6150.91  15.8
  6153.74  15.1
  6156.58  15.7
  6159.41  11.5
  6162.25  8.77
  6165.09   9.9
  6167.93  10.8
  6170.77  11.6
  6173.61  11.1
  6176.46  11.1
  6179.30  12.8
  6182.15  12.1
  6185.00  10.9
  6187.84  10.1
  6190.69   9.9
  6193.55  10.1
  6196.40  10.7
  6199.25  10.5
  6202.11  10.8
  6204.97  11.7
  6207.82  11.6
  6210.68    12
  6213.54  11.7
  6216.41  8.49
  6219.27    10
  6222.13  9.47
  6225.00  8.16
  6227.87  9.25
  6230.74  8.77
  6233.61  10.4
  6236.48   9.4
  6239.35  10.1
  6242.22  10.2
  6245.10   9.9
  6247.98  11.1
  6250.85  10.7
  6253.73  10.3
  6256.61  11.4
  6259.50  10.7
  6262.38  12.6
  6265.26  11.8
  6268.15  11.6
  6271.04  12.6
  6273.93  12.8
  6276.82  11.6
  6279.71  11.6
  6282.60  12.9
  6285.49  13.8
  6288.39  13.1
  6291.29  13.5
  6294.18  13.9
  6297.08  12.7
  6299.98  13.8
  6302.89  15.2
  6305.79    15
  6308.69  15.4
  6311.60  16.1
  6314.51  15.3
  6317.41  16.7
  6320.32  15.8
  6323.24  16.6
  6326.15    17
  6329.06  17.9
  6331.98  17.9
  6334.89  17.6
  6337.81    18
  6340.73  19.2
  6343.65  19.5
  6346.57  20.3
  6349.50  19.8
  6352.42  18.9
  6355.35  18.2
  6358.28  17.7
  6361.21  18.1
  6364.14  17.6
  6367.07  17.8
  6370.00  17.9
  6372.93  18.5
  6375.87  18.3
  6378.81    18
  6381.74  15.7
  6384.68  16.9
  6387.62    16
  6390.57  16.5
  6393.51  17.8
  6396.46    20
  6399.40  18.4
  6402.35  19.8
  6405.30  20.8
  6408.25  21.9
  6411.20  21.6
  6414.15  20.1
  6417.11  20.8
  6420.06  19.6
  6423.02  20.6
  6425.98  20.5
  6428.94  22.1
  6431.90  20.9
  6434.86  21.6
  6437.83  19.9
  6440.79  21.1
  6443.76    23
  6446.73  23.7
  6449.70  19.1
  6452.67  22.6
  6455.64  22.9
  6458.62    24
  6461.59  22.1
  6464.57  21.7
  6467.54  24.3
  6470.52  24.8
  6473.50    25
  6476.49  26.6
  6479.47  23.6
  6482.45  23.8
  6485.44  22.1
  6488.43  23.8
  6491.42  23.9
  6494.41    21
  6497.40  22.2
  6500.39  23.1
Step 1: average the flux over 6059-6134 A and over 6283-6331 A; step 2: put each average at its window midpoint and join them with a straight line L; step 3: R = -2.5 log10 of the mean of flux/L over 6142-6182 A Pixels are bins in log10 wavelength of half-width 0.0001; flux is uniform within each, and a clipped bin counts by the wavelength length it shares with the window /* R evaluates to 0.21 mag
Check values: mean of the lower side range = 16.6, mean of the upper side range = 15.1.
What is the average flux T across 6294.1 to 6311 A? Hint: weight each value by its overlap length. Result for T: 14.5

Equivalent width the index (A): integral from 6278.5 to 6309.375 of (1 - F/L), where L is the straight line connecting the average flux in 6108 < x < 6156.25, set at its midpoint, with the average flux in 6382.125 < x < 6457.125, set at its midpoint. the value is 8.4 A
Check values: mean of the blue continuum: 16.9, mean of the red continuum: 20.3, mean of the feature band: 13.7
